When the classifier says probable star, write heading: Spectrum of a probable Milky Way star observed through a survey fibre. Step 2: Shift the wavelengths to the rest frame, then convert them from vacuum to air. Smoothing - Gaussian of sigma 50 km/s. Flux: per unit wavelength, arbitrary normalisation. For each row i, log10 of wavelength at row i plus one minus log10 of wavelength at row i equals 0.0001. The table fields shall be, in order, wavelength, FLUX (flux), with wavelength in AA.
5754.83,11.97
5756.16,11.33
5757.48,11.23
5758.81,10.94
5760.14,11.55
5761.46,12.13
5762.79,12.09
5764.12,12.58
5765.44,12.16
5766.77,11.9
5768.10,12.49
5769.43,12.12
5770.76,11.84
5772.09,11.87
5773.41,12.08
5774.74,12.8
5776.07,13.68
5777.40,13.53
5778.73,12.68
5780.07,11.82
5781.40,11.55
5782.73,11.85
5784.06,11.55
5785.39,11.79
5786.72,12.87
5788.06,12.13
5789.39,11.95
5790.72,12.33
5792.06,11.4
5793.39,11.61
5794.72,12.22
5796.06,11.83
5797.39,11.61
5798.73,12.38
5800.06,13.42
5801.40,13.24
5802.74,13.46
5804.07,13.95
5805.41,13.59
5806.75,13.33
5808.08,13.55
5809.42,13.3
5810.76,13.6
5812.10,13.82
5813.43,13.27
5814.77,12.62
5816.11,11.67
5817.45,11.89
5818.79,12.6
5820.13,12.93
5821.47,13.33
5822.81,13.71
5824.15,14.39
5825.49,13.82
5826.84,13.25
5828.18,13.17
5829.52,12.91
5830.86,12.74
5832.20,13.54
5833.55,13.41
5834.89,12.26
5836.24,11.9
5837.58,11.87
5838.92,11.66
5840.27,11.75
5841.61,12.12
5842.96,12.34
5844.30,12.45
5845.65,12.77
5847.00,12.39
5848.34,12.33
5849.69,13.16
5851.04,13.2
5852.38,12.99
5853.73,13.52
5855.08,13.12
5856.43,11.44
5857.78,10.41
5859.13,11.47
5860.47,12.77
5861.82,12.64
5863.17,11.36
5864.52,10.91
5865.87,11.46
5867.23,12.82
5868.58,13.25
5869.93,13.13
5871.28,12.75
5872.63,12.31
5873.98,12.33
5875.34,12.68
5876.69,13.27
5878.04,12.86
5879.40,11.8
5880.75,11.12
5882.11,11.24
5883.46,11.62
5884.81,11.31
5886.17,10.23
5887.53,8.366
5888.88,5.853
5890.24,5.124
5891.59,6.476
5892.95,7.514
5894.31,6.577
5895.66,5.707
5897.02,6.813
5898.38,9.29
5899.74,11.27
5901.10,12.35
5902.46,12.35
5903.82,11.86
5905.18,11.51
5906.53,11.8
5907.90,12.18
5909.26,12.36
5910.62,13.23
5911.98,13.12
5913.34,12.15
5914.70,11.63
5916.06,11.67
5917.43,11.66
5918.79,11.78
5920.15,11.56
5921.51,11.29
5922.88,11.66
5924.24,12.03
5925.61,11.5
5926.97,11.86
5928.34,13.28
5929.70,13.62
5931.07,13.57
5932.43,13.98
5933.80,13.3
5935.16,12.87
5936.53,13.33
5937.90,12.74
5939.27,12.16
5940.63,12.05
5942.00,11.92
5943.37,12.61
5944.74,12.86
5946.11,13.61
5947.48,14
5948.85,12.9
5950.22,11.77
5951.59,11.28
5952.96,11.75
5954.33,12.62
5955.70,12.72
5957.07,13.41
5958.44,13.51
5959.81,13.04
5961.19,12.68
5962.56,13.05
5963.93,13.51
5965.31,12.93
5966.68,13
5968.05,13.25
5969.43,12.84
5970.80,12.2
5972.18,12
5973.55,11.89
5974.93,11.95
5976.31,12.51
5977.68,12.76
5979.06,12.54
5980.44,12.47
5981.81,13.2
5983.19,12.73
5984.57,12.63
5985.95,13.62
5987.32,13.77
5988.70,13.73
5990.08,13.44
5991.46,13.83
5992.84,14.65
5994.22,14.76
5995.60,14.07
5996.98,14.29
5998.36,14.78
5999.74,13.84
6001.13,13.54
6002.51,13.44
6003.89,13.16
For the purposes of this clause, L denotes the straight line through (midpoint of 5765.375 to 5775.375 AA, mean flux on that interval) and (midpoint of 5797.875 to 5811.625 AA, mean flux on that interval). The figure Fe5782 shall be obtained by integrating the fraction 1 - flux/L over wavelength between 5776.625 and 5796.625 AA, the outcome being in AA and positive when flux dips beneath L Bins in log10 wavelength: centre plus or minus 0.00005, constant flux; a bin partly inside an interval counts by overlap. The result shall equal 1.0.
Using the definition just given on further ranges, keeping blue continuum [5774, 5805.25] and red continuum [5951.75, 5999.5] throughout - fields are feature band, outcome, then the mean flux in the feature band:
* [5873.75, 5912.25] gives 7.3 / 10.4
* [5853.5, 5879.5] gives 0.8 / 12.3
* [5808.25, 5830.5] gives -1.1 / 13.1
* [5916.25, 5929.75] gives 1.0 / 11.9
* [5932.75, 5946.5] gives 0.2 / 12.8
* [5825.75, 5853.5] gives -0.1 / 12.6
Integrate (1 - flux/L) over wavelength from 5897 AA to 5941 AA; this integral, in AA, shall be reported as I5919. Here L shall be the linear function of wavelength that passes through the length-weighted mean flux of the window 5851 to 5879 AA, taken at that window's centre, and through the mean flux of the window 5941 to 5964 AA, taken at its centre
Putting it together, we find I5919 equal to 1.7 AA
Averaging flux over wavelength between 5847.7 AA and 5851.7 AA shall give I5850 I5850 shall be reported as 12.9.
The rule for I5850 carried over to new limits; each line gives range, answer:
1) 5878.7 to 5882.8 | 11.4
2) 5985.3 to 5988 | 13.7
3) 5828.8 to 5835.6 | 13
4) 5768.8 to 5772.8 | 12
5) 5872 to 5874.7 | 12.3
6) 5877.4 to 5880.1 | 12.3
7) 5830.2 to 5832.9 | 13.1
